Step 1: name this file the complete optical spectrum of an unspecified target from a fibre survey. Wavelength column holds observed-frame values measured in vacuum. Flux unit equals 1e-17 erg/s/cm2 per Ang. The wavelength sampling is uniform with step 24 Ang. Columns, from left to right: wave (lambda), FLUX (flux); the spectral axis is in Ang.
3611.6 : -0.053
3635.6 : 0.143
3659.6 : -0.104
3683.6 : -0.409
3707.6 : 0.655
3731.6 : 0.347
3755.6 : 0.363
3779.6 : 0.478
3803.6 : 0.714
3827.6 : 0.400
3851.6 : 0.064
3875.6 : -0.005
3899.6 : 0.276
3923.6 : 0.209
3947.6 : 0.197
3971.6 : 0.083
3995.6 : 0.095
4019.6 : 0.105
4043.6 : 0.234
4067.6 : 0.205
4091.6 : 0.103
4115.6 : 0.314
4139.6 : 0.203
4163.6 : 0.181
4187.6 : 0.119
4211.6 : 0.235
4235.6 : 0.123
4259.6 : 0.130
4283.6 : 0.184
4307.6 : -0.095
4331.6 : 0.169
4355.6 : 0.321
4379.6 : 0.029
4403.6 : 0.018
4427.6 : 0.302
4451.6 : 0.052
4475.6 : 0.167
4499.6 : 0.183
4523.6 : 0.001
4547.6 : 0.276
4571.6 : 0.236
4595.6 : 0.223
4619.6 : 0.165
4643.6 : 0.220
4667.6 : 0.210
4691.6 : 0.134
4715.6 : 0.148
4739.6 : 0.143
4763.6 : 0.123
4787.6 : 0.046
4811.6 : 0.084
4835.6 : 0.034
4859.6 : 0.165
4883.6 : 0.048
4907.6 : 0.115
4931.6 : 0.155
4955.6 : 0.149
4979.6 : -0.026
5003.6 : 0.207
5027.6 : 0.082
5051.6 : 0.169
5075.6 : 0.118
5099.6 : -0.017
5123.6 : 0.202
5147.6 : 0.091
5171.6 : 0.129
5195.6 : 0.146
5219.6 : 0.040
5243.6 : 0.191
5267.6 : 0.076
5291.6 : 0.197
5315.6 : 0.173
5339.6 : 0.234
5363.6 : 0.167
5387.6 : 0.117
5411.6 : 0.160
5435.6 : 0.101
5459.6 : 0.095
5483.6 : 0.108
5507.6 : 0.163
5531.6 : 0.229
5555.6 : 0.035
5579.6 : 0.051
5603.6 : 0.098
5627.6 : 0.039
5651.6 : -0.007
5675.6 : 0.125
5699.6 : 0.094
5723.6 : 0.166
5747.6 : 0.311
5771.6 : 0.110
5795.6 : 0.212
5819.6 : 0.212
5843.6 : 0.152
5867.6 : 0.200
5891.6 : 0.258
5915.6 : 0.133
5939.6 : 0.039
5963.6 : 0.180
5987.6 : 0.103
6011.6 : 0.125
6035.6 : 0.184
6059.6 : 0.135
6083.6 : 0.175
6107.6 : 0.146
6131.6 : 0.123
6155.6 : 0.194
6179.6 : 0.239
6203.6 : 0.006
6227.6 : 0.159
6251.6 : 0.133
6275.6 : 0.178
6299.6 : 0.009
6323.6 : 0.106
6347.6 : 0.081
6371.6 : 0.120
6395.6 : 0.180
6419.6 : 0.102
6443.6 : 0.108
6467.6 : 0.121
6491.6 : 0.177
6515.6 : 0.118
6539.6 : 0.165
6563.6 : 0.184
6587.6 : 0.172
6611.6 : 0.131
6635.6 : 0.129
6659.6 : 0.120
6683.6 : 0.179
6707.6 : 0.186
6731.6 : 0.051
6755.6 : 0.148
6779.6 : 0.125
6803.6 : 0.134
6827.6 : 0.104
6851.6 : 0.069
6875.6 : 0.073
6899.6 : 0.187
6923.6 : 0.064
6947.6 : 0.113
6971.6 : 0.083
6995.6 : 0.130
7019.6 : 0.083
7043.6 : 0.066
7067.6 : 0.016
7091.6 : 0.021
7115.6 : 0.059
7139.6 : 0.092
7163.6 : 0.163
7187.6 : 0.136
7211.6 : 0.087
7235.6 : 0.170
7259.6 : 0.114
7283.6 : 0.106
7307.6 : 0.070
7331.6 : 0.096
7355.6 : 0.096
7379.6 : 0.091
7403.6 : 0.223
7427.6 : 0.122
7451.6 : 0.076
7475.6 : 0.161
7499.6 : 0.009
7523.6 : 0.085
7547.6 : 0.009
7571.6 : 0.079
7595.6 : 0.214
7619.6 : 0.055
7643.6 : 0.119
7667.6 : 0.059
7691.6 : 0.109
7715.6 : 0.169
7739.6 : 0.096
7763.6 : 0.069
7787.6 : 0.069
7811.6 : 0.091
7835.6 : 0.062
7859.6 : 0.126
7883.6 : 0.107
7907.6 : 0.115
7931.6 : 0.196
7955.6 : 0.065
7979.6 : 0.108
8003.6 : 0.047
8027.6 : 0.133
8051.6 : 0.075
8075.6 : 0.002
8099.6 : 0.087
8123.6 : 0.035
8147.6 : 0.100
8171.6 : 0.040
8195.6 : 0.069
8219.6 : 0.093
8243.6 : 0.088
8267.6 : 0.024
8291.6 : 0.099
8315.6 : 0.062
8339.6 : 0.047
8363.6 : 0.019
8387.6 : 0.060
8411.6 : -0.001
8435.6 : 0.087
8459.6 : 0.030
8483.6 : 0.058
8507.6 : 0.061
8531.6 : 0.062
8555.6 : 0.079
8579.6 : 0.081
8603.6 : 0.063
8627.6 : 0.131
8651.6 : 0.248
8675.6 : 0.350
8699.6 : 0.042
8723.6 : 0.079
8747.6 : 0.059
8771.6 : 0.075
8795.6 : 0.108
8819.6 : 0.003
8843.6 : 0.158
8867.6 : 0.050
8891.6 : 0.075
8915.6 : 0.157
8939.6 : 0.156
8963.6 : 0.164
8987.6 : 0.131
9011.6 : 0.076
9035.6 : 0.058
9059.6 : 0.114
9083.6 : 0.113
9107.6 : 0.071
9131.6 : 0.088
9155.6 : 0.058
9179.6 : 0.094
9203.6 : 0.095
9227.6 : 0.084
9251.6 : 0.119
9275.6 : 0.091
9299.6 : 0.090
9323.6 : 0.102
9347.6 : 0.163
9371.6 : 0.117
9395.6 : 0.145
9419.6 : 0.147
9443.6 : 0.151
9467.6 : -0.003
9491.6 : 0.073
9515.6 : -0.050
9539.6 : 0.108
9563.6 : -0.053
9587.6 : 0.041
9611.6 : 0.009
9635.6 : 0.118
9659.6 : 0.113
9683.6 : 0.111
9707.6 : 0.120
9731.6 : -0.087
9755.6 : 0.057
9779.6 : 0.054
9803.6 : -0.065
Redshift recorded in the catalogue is 1.323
